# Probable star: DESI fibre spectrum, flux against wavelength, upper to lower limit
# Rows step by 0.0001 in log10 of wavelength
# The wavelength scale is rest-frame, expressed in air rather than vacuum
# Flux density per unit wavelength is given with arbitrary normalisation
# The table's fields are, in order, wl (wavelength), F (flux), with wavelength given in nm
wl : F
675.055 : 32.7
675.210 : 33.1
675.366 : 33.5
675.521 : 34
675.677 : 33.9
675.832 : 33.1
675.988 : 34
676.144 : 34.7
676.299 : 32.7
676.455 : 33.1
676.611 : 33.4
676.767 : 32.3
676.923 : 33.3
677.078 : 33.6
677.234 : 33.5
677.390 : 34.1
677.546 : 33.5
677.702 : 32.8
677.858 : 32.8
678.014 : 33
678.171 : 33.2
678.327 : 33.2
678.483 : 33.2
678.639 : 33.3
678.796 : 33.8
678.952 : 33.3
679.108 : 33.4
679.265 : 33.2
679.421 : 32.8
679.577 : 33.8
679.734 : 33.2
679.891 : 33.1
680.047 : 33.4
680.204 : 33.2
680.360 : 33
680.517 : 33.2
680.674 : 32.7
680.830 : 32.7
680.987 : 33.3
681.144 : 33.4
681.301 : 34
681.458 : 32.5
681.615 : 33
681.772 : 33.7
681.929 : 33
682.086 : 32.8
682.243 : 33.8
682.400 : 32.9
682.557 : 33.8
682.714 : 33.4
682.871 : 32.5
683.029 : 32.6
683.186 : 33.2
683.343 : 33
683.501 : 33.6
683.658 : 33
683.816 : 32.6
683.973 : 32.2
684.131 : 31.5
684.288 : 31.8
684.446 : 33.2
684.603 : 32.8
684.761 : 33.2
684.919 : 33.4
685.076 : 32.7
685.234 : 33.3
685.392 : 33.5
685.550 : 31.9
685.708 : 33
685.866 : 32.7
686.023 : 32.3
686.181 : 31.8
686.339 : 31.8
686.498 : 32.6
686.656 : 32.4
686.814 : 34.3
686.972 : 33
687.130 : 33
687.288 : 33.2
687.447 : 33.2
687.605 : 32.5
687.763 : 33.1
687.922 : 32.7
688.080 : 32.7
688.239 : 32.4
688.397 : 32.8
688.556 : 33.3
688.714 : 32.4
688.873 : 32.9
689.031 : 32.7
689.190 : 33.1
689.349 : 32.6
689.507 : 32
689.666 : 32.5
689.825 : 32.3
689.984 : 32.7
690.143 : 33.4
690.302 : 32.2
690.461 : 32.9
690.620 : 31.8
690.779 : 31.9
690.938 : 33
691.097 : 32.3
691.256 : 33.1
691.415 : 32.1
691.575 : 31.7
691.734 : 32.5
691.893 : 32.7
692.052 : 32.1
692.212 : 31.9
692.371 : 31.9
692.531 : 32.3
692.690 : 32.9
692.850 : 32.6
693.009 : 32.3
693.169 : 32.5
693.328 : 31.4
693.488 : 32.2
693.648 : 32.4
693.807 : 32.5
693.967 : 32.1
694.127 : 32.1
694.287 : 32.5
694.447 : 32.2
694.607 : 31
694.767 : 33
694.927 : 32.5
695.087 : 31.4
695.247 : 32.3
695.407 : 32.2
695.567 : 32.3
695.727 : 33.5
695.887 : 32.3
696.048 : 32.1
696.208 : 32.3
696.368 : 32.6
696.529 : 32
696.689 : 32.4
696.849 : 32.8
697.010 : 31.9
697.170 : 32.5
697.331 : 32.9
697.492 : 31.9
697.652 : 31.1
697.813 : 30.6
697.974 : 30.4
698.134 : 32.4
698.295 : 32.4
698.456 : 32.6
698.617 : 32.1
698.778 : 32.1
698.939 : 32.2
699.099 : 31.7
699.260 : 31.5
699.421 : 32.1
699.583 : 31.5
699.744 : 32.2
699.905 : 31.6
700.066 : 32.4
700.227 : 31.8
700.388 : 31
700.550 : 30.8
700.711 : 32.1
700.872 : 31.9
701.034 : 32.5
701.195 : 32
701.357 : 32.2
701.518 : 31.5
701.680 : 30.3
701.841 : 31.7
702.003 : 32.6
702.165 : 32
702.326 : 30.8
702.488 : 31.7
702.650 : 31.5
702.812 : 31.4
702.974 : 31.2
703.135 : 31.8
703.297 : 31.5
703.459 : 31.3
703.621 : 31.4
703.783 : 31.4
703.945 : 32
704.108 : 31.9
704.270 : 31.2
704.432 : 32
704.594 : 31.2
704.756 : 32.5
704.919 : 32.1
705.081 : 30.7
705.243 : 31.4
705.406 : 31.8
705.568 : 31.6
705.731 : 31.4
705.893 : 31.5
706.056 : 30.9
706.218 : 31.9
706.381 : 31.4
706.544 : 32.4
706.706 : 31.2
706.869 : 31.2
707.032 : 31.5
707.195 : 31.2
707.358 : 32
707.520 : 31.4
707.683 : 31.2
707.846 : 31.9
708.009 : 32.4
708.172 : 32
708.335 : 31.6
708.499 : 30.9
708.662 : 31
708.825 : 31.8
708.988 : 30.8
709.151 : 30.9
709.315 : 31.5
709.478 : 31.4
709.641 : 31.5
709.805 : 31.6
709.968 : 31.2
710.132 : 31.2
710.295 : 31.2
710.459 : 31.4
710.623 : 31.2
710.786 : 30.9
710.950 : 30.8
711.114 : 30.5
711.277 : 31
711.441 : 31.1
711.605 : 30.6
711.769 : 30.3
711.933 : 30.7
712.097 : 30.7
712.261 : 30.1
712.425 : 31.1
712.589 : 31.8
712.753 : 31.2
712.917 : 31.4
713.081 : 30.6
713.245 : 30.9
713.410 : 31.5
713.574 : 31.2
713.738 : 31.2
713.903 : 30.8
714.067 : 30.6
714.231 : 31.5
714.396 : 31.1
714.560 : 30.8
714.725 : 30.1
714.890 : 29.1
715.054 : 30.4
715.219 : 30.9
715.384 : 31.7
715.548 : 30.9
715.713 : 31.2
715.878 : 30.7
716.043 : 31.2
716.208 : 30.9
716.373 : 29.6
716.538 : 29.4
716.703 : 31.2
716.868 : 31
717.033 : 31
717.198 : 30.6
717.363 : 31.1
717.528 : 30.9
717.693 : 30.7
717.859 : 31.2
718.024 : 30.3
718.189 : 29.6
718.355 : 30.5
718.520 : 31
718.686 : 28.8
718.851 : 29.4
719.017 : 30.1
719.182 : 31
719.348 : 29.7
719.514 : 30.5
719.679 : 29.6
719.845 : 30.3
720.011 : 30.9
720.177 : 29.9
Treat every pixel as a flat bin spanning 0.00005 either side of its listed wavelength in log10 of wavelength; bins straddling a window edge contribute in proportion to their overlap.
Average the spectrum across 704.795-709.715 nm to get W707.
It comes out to 31.5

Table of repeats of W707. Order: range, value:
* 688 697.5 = 32.4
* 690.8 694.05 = 32.3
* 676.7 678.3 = 33.2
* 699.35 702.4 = 31.7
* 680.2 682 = 33.1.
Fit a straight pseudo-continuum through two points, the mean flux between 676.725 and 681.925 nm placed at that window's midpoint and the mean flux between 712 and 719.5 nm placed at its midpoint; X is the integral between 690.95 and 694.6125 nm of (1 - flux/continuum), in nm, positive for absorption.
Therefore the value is 0.00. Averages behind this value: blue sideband 33.2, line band 32.3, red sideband 30.7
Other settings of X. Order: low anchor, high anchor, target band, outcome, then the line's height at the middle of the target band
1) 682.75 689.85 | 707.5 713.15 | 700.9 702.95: 0.00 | 31.7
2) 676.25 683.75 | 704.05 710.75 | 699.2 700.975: 0.01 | 31.9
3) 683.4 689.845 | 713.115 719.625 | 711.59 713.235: 0.00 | 30.9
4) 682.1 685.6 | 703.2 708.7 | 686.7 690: -0.02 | 32.6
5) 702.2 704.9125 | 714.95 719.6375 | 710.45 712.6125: 0.01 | 31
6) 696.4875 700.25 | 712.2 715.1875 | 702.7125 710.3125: -0.03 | 31.4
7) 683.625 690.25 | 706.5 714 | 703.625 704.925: -0.01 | 31.6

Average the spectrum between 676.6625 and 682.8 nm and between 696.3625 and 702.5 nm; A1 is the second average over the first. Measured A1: 0.96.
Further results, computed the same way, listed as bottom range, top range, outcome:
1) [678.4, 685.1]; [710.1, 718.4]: 0.93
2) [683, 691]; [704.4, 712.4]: 0.96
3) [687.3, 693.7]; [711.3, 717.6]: 0.95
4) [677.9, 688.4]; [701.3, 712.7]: 0.95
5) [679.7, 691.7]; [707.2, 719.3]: 0.94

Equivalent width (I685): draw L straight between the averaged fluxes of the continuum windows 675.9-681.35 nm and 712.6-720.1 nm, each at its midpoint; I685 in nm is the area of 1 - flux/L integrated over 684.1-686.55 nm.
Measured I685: 0.01 nm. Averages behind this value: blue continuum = 33.3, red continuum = 30.6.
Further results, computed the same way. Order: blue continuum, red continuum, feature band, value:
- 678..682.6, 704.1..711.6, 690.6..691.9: 0.01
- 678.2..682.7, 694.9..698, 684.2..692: 0.01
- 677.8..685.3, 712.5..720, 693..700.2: -0.02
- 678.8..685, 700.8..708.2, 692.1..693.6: 0.01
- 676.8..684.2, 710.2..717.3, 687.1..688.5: -0.01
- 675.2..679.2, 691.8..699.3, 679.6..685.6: 0.00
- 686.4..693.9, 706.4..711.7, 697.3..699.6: 0.01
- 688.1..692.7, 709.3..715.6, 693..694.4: 0.00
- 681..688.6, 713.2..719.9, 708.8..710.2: -0.01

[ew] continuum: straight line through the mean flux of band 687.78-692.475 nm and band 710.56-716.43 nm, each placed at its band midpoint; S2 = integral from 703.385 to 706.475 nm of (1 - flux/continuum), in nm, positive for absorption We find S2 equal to -0.01 nm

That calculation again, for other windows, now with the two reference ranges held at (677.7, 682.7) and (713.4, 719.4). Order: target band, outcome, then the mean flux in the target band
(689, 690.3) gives 0.00 nm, 32.6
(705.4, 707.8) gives -0.01 nm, 31.5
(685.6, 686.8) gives 0.01 nm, 32.5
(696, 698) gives 0.00 nm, 32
